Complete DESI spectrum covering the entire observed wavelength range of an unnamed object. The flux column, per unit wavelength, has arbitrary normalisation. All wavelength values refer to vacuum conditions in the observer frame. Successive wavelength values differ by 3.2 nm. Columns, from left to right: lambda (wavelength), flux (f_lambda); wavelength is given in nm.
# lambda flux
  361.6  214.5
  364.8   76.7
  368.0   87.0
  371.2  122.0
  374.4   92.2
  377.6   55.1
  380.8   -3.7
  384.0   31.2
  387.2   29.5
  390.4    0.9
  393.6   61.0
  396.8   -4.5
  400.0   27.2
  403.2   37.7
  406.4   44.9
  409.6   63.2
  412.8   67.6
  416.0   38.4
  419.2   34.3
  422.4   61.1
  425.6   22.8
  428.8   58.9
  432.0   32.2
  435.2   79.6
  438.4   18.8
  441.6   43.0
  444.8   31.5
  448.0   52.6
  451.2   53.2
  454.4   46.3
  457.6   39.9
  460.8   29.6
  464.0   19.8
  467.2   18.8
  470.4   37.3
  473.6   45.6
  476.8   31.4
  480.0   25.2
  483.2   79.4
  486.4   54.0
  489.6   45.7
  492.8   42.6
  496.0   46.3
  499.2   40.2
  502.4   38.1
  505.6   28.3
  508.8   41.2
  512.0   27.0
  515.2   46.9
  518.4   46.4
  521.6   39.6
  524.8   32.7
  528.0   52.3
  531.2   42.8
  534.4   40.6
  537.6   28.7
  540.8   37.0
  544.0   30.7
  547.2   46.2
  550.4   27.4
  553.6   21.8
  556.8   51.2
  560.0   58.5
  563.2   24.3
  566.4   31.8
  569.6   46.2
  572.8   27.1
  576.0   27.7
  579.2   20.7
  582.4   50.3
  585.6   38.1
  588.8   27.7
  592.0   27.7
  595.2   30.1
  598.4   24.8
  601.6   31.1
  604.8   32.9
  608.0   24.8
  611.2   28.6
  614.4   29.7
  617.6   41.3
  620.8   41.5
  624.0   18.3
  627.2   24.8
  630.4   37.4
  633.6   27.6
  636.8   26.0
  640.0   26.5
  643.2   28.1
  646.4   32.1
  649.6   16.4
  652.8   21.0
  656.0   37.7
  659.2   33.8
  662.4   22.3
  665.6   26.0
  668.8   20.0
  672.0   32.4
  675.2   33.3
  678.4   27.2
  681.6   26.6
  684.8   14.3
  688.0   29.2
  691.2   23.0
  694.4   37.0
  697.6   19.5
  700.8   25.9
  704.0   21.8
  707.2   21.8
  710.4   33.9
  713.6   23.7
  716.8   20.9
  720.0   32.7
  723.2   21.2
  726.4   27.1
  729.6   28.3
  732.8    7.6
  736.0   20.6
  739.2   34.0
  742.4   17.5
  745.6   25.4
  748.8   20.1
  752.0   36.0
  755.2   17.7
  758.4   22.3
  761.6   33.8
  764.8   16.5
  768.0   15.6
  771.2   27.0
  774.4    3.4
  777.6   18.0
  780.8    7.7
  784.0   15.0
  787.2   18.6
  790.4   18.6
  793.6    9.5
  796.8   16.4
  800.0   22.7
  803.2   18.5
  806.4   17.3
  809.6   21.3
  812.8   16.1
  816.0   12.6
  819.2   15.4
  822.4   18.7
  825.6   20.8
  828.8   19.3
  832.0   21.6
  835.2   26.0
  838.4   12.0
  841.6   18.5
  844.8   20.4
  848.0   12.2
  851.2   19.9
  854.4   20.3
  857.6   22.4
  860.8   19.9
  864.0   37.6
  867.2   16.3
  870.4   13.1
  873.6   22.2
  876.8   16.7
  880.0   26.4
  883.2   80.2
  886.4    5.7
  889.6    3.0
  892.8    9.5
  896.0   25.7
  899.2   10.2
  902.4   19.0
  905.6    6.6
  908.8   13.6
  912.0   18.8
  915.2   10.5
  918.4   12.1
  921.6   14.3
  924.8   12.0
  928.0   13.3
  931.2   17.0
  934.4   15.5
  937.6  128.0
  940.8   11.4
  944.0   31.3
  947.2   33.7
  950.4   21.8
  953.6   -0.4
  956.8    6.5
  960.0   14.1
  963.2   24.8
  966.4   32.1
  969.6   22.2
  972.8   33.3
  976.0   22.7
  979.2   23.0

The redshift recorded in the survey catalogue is 1.515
